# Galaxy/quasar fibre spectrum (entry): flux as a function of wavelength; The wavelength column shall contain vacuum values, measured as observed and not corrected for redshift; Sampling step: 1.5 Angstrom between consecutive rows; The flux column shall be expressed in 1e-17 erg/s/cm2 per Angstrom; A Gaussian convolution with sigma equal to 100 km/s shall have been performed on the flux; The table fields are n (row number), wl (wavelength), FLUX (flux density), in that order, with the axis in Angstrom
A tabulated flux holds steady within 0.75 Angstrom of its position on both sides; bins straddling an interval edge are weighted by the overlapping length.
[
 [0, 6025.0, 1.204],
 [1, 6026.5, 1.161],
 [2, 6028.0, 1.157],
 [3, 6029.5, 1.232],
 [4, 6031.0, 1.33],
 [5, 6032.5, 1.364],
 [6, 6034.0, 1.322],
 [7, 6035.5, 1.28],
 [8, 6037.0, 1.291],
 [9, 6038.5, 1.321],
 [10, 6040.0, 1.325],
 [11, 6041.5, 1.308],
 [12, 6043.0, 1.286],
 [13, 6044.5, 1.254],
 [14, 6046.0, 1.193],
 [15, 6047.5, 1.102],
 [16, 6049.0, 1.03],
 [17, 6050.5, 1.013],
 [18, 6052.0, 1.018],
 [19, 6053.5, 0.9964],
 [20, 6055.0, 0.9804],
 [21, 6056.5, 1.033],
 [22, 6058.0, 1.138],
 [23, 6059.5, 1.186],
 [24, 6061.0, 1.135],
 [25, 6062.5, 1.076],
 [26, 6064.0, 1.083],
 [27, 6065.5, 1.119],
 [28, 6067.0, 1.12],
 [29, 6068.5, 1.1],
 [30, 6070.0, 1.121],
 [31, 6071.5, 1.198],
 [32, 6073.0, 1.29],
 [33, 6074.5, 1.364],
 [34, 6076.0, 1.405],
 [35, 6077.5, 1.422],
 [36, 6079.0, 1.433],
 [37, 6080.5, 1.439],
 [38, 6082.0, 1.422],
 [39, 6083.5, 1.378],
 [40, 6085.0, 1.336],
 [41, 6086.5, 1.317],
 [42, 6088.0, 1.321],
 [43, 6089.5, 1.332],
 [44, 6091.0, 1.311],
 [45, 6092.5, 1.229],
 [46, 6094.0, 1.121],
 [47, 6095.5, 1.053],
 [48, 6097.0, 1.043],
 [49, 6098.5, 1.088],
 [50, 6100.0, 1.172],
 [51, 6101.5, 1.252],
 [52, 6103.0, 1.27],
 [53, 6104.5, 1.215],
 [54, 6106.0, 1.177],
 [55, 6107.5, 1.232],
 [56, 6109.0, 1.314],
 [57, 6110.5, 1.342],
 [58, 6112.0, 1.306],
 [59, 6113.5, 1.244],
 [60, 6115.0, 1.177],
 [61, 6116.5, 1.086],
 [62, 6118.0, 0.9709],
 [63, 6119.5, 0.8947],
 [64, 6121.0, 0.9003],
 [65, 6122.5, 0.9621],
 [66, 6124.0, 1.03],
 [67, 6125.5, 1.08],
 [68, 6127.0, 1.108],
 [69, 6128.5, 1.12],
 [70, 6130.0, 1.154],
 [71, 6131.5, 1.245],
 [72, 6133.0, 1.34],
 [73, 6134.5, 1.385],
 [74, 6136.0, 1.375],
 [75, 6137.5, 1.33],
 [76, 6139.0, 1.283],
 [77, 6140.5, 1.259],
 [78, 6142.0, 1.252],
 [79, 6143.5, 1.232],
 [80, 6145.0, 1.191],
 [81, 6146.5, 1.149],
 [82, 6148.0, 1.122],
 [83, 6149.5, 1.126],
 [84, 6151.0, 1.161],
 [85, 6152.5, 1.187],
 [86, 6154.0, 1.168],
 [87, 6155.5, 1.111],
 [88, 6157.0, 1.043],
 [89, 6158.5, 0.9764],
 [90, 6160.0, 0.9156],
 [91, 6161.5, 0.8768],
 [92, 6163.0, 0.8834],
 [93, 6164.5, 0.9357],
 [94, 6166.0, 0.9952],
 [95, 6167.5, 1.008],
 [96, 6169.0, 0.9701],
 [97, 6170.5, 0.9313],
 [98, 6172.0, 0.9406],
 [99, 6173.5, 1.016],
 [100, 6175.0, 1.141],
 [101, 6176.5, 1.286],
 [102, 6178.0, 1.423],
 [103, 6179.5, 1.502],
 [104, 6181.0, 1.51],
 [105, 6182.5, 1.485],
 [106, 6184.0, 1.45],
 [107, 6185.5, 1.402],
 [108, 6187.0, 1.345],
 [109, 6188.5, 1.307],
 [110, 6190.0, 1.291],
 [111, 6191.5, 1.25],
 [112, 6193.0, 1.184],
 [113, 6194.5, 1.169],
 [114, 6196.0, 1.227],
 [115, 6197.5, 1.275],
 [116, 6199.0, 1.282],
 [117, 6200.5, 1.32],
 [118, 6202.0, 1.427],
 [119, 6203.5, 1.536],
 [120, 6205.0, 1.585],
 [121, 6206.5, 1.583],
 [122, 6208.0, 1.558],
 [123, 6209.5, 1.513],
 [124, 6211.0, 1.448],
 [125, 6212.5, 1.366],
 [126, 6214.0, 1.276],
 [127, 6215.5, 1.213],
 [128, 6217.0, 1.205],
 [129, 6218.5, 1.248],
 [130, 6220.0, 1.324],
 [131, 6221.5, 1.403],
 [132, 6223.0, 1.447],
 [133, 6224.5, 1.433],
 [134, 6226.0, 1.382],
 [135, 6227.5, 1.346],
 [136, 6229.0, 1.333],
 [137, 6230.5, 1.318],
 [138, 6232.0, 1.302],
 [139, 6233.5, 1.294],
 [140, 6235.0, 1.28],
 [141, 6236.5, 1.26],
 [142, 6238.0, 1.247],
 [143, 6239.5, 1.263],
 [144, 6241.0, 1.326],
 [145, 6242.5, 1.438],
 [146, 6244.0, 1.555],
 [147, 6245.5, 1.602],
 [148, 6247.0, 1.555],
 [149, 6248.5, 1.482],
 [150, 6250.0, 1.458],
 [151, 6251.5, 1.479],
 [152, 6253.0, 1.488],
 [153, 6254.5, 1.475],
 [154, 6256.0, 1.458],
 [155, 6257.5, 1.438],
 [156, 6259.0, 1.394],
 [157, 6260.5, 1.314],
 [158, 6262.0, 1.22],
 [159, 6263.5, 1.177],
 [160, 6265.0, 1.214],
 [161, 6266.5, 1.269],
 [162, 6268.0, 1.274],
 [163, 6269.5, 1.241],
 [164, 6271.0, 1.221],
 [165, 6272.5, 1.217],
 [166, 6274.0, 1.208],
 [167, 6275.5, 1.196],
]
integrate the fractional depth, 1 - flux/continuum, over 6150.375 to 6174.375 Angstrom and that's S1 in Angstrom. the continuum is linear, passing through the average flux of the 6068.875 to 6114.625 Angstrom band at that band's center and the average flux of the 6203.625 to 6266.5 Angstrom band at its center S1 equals 5.8 Angstrom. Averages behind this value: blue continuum 1.27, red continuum 1.38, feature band 1.01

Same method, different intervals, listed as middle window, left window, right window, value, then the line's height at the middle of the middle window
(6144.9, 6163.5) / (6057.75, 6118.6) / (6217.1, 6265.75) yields 3.2 Angstrom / 1.29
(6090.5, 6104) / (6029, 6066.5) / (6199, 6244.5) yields 0.7 Angstrom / 1.23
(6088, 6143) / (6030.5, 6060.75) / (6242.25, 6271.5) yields 2.9 Angstrom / 1.25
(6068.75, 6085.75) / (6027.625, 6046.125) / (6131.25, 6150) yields -0.9 Angstrom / 1.27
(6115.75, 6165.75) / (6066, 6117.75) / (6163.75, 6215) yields 6.1 Angstrom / 1.27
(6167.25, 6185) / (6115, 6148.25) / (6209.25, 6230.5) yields 0.4 Angstrom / 1.25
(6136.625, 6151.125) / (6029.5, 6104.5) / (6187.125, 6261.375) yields 0.9 Angstrom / 1.29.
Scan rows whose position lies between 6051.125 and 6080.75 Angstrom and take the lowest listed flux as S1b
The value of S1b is 0.9804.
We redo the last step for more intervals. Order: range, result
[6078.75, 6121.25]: 0.8947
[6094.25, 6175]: 0.8768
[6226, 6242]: 1.247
